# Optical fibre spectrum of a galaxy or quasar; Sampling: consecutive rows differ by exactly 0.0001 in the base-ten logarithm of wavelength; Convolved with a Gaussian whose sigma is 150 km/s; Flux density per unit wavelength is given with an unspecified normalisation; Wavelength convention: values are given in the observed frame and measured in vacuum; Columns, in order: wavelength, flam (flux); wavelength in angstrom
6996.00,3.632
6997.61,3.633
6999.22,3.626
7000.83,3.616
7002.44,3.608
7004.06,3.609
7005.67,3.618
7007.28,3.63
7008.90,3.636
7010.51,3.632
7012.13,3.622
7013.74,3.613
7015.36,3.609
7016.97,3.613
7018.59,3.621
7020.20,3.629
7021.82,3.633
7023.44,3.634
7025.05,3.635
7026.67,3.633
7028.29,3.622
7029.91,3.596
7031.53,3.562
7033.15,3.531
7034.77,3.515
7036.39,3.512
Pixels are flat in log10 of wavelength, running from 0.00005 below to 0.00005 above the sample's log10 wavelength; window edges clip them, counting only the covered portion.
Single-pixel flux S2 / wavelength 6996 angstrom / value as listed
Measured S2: 3.632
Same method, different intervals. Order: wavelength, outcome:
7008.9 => 3.636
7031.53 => 3.562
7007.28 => 3.63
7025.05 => 3.635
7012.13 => 3.622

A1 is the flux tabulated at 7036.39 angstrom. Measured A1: 3.512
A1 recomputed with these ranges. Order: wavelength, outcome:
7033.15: 3.531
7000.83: 3.616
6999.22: 3.626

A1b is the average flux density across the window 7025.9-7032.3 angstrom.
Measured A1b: 3.6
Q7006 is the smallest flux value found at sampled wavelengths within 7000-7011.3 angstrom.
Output 3.608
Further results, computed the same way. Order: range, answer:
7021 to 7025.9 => 3.633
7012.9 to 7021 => 3.609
